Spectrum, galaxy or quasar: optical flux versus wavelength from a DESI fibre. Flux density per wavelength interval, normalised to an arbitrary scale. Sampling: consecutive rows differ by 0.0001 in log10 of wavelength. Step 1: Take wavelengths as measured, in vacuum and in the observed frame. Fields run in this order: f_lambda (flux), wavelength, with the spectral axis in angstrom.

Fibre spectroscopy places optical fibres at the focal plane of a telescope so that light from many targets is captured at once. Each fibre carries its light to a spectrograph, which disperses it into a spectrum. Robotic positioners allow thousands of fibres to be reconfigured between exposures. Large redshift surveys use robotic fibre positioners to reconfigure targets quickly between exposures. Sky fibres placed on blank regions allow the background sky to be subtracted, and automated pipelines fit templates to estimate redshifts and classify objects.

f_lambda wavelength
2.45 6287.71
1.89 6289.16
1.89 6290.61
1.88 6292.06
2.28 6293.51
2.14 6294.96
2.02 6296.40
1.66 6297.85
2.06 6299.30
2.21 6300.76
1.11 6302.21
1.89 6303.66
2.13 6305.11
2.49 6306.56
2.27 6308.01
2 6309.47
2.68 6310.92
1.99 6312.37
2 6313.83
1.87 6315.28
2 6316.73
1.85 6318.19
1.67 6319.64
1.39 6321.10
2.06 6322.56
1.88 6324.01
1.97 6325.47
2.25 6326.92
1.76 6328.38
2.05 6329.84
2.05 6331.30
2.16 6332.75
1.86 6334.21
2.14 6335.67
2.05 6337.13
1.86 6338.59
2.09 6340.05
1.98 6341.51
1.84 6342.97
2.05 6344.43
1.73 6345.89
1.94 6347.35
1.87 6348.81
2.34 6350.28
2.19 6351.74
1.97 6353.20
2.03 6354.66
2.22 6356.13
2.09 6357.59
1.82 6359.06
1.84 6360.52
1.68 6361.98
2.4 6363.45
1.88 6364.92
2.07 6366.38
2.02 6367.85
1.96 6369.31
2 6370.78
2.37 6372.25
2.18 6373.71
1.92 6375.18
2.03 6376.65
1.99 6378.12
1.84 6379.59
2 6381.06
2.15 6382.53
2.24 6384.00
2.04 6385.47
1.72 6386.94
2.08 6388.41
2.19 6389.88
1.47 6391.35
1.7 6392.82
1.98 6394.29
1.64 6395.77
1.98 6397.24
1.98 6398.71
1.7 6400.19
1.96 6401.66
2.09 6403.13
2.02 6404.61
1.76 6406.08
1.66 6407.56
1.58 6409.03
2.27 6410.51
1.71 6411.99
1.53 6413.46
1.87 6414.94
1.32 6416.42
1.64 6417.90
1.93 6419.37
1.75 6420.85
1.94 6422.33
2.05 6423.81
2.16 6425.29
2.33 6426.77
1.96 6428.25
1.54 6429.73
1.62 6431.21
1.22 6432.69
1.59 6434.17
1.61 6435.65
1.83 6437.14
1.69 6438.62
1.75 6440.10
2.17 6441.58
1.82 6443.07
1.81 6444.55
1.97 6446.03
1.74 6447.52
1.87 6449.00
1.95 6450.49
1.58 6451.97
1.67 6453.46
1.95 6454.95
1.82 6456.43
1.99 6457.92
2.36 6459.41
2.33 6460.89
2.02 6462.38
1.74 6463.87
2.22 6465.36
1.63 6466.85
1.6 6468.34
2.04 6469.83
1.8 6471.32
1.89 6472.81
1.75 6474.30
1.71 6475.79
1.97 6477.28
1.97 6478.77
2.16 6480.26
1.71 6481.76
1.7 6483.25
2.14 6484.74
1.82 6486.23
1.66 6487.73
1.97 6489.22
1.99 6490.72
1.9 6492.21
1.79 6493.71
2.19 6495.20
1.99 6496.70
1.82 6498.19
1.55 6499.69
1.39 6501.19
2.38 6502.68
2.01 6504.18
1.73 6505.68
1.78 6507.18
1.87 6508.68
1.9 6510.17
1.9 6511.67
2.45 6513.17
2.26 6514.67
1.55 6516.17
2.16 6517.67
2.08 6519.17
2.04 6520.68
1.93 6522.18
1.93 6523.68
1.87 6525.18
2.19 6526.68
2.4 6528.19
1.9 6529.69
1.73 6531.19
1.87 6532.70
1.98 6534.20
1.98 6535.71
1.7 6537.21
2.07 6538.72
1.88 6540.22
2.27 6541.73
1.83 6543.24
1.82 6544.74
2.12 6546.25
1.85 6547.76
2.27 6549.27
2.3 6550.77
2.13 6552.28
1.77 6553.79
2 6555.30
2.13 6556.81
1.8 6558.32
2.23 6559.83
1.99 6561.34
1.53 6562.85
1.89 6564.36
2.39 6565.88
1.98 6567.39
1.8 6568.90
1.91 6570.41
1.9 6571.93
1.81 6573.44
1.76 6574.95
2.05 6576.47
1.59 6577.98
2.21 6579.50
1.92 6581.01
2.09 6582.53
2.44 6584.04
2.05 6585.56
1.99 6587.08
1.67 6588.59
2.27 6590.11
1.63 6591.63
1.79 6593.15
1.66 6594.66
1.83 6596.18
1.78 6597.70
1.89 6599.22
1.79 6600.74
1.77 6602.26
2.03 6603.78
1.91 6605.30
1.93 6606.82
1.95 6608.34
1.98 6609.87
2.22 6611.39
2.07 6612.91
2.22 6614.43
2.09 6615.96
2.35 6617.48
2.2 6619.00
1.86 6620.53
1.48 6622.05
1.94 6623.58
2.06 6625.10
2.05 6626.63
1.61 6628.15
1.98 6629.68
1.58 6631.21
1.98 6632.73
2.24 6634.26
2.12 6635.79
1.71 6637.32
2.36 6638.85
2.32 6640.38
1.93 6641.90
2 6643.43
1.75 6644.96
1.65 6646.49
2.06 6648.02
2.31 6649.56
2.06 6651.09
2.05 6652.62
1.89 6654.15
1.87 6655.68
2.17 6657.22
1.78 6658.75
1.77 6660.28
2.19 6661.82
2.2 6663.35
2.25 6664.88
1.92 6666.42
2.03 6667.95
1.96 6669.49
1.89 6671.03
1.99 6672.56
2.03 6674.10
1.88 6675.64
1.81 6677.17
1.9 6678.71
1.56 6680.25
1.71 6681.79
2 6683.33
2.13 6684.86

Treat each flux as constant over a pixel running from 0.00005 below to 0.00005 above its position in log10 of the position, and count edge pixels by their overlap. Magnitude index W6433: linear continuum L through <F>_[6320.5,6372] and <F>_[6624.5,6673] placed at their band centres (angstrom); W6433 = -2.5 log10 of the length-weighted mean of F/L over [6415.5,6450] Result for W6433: 0.11 mag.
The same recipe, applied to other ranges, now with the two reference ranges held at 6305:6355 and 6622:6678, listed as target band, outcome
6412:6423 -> 0.17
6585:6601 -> 0.08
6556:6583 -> 0.02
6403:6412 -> 0.08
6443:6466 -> 0.04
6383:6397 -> 0.06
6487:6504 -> 0.06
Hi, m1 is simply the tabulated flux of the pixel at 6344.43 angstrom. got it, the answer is 2.05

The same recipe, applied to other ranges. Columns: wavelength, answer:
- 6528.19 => 2.4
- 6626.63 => 2.05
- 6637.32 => 1.71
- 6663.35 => 2.2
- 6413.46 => 1.53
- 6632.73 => 1.98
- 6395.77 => 1.64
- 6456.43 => 1.82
